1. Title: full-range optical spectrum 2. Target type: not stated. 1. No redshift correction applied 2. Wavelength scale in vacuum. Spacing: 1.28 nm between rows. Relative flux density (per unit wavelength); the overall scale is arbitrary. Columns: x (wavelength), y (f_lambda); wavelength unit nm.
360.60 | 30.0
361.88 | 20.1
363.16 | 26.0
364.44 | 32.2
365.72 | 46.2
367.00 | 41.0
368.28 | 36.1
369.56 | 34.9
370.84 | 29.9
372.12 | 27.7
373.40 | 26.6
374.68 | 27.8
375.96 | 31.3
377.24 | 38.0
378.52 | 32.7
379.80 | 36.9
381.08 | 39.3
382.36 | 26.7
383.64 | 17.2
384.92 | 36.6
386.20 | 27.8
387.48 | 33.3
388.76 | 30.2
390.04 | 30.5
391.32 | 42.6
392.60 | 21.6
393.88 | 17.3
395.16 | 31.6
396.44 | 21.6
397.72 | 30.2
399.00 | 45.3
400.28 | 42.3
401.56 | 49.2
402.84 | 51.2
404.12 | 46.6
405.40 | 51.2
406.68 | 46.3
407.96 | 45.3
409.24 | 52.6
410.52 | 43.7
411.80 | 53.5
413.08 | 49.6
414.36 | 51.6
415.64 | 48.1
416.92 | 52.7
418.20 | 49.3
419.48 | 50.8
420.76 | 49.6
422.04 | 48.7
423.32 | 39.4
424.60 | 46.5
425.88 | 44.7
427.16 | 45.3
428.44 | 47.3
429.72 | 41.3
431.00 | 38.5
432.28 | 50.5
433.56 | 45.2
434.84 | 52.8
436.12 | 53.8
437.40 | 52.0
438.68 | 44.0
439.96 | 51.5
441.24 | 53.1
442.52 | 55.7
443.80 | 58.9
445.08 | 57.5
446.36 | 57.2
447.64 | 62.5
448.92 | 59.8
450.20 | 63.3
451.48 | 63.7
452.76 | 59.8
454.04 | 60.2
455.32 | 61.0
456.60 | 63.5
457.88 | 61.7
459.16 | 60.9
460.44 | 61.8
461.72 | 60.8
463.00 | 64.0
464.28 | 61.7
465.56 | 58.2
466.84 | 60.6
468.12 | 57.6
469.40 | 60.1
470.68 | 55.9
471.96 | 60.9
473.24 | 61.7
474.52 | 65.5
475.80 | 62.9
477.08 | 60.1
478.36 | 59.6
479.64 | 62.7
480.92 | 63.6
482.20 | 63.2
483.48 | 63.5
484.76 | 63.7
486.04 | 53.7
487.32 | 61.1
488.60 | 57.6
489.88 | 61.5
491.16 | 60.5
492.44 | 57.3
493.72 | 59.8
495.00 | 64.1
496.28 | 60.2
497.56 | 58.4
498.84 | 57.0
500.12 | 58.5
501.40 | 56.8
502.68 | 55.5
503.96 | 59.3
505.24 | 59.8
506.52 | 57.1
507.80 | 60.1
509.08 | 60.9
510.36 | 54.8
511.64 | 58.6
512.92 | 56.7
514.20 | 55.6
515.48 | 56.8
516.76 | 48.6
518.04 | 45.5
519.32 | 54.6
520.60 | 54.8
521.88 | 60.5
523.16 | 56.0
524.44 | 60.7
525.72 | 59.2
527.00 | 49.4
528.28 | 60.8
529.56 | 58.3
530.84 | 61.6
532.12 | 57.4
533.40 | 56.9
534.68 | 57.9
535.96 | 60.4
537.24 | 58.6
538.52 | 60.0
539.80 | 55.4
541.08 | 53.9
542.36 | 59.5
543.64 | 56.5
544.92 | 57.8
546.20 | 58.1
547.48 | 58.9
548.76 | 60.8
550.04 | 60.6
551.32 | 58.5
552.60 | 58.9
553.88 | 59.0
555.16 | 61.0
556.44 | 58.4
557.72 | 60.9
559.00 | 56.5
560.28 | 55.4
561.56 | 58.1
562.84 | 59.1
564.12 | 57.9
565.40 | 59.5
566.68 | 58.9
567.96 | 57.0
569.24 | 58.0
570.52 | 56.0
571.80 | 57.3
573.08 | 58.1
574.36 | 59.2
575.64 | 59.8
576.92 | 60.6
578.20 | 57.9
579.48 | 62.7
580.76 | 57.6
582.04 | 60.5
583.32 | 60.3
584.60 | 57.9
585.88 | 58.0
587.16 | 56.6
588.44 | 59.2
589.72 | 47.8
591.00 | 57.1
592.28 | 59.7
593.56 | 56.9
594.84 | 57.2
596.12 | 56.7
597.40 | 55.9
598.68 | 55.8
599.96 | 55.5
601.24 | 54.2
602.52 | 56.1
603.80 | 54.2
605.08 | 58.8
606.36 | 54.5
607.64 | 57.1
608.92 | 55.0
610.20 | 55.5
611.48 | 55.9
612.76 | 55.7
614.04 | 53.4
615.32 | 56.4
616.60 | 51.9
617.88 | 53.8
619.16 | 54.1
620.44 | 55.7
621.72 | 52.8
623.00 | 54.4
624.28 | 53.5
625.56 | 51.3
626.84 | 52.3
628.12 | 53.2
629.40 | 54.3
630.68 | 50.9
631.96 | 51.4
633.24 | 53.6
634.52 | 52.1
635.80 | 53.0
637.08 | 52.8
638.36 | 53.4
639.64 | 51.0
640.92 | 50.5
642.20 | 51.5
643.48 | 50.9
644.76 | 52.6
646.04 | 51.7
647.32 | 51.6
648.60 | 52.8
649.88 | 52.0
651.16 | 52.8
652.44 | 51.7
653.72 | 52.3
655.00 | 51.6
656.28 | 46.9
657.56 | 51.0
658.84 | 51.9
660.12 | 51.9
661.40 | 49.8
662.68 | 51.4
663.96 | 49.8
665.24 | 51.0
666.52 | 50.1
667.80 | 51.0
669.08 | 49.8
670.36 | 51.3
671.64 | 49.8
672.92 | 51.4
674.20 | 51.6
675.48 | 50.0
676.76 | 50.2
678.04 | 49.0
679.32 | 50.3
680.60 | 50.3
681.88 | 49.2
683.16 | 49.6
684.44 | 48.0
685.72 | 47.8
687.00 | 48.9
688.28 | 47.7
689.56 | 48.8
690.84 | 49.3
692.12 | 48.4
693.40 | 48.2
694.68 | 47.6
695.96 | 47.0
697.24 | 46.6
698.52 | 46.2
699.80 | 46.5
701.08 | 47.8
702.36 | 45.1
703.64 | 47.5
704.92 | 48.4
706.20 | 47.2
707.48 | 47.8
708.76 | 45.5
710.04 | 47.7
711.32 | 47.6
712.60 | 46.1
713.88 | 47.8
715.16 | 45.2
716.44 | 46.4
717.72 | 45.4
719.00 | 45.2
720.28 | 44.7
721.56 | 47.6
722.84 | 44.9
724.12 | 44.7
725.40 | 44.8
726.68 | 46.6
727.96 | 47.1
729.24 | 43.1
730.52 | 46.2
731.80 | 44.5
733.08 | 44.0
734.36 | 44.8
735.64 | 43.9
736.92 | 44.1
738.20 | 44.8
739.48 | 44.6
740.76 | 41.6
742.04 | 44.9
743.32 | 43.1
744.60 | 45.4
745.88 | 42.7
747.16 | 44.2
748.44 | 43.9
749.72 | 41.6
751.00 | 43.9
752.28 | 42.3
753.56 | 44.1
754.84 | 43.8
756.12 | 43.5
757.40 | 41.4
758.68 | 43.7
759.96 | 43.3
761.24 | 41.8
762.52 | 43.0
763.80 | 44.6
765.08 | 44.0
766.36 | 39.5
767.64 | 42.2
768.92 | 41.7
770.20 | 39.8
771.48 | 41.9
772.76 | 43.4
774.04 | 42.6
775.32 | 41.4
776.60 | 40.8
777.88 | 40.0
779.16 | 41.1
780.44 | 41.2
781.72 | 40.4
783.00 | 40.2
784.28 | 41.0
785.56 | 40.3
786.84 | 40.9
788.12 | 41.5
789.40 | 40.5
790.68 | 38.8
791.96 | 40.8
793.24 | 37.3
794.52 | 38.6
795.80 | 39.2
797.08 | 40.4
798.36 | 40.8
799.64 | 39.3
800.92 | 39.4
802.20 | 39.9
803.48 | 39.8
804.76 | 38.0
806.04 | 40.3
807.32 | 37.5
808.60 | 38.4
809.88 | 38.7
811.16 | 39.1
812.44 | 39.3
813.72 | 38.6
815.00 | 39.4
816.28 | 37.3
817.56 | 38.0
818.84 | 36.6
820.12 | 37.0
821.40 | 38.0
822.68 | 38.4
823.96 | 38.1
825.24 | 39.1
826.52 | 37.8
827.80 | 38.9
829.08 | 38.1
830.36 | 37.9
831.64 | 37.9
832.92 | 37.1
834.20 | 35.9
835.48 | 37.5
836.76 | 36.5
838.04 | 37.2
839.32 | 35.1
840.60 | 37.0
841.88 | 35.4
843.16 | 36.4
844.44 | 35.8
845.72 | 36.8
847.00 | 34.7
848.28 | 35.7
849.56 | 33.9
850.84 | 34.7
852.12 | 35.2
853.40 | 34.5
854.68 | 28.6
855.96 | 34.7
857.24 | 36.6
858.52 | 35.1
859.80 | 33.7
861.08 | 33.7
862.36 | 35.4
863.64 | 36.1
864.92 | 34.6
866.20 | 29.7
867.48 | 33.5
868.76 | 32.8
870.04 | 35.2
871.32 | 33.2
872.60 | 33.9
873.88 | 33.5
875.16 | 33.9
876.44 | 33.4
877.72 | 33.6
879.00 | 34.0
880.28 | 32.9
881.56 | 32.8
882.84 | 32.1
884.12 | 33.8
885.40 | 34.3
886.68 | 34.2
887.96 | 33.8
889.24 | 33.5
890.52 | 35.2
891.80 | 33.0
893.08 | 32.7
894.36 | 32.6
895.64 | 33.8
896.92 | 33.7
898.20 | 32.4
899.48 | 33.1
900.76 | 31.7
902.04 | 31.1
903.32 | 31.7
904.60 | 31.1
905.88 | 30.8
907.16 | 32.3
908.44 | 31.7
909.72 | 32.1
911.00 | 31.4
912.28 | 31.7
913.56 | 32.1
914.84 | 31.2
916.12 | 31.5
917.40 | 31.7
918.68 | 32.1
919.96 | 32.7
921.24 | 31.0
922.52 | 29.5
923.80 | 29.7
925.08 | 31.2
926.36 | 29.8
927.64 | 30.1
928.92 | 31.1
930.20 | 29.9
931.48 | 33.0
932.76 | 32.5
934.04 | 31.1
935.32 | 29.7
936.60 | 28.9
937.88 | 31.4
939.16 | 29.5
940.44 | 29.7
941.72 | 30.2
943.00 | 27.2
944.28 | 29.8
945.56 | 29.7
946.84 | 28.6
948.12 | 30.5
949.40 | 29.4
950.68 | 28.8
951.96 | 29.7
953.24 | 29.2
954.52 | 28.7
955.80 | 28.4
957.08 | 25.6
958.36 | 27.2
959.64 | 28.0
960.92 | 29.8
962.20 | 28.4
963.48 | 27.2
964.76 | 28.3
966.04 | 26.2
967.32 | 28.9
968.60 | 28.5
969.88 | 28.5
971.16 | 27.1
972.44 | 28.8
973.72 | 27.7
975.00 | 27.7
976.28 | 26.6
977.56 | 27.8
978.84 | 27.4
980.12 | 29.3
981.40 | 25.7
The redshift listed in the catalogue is 0.000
